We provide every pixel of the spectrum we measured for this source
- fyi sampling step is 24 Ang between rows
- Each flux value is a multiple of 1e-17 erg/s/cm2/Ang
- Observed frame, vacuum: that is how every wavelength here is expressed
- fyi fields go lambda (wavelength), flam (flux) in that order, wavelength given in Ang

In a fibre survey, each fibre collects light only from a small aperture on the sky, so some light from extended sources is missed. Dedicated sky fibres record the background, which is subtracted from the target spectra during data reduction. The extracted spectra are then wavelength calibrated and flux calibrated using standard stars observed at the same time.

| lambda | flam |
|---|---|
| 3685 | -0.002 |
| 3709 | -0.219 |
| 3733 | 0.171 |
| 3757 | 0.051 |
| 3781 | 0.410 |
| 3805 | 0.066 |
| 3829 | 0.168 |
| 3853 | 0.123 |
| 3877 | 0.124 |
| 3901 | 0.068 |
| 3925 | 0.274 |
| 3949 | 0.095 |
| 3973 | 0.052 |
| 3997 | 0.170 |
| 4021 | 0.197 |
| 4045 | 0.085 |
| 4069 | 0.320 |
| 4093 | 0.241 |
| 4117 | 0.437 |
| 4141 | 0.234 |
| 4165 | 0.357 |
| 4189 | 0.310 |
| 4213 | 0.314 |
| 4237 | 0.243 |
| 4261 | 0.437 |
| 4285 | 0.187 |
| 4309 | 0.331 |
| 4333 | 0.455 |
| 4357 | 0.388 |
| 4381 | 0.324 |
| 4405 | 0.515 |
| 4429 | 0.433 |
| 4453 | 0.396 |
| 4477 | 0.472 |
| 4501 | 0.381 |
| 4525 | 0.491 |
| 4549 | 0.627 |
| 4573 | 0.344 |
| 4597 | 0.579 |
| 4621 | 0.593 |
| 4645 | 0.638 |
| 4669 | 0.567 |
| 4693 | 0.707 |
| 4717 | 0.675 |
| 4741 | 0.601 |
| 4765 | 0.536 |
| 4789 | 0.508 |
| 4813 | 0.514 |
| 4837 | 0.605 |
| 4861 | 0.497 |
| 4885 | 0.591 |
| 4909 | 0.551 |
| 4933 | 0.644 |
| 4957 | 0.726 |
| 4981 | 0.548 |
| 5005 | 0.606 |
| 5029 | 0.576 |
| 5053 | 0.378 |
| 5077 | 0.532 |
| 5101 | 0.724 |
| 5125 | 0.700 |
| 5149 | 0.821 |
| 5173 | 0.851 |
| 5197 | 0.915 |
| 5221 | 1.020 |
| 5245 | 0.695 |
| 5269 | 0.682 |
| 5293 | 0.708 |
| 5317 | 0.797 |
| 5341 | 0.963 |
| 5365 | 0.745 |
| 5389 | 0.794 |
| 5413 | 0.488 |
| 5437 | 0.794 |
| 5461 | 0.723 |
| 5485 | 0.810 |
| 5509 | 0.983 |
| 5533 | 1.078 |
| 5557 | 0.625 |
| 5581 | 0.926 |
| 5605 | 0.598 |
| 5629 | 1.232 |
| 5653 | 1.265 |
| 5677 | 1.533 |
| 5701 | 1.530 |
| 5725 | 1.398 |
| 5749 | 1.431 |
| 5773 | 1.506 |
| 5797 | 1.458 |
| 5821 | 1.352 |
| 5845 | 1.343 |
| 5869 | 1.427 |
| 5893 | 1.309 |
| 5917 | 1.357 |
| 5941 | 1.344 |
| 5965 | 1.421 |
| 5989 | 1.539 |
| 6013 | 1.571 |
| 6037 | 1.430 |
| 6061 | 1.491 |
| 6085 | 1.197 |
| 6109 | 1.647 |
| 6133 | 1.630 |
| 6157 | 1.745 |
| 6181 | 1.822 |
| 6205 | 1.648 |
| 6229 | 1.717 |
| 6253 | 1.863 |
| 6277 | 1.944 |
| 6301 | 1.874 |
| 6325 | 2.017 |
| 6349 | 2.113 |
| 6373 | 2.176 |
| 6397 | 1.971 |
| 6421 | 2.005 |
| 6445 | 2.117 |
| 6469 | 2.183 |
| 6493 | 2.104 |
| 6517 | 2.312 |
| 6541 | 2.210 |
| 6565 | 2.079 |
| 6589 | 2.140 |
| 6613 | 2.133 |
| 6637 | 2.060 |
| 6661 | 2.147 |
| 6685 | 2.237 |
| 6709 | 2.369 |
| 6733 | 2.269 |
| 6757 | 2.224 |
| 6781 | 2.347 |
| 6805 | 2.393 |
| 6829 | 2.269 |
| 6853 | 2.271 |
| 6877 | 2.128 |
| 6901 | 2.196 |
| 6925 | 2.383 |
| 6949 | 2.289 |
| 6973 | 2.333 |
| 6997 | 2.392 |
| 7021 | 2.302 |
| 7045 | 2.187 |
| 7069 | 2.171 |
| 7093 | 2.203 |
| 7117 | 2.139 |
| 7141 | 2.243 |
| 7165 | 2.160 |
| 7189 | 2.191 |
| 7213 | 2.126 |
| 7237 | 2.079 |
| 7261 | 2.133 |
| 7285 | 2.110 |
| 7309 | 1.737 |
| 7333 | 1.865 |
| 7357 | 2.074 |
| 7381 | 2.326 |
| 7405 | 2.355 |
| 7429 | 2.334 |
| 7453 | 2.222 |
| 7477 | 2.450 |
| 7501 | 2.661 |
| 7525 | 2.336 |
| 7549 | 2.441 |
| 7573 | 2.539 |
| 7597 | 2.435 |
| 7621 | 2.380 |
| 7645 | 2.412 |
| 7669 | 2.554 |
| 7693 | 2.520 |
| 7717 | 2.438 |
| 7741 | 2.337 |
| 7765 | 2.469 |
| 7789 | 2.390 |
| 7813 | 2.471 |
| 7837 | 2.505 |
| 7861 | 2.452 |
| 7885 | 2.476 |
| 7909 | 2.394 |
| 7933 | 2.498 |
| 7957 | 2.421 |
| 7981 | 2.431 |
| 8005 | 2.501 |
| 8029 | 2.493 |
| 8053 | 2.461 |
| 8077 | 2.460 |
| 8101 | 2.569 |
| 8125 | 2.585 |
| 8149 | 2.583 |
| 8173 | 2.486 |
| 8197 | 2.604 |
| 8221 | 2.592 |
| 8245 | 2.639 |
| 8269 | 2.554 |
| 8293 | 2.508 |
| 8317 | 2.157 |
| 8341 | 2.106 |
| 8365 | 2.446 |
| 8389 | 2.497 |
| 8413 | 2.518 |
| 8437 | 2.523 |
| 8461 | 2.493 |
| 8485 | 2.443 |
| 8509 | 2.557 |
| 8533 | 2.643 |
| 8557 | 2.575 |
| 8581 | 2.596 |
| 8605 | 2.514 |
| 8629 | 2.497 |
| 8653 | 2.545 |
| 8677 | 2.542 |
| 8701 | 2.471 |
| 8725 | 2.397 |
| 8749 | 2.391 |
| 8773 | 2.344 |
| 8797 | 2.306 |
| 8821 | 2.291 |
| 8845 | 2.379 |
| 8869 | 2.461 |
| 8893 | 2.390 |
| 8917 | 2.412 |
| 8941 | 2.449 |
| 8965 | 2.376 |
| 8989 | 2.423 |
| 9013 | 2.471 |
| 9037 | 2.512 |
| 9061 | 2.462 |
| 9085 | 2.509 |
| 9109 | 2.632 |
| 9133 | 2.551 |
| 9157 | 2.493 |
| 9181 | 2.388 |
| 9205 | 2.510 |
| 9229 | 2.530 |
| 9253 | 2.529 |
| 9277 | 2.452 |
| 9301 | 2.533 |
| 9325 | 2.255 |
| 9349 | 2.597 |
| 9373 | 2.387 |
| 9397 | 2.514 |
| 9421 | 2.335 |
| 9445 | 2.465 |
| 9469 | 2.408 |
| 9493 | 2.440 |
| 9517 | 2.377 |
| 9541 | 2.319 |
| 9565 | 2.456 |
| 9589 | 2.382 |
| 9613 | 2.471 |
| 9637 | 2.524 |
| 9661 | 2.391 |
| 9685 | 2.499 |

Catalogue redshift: 0.413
